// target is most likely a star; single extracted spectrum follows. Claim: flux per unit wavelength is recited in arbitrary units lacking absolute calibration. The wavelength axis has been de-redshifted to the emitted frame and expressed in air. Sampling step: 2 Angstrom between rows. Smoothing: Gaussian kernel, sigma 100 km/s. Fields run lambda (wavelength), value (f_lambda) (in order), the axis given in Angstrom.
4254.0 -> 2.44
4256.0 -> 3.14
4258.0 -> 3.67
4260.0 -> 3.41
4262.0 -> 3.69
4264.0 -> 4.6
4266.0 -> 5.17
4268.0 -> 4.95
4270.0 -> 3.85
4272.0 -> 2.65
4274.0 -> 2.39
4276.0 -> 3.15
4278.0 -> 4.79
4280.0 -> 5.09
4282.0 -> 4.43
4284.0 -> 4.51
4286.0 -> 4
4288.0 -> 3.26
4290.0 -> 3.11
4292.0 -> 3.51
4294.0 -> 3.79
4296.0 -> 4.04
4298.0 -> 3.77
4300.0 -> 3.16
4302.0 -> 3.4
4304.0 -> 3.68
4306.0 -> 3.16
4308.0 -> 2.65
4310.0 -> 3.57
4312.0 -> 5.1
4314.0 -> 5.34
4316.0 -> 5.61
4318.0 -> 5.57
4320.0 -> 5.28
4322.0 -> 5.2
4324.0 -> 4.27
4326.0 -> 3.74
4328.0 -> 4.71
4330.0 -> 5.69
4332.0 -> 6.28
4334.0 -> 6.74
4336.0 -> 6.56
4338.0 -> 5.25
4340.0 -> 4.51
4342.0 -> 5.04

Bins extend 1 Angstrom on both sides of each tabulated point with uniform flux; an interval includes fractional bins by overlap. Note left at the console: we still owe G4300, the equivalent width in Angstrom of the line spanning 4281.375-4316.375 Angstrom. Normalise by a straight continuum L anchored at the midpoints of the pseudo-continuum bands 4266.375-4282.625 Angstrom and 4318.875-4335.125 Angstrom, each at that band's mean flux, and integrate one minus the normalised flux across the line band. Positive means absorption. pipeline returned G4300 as 5.3 Angstrom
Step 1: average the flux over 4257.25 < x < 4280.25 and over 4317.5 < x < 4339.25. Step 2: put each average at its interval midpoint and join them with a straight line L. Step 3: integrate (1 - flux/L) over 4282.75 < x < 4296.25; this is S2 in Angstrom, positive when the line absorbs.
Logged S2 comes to 2.1 Angstrom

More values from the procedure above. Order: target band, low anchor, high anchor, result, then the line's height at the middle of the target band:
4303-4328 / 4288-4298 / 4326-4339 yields 1.9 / 4.8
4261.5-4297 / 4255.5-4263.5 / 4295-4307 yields -3.9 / 3.55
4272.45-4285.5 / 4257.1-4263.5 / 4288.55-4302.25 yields -1.5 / 3.6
